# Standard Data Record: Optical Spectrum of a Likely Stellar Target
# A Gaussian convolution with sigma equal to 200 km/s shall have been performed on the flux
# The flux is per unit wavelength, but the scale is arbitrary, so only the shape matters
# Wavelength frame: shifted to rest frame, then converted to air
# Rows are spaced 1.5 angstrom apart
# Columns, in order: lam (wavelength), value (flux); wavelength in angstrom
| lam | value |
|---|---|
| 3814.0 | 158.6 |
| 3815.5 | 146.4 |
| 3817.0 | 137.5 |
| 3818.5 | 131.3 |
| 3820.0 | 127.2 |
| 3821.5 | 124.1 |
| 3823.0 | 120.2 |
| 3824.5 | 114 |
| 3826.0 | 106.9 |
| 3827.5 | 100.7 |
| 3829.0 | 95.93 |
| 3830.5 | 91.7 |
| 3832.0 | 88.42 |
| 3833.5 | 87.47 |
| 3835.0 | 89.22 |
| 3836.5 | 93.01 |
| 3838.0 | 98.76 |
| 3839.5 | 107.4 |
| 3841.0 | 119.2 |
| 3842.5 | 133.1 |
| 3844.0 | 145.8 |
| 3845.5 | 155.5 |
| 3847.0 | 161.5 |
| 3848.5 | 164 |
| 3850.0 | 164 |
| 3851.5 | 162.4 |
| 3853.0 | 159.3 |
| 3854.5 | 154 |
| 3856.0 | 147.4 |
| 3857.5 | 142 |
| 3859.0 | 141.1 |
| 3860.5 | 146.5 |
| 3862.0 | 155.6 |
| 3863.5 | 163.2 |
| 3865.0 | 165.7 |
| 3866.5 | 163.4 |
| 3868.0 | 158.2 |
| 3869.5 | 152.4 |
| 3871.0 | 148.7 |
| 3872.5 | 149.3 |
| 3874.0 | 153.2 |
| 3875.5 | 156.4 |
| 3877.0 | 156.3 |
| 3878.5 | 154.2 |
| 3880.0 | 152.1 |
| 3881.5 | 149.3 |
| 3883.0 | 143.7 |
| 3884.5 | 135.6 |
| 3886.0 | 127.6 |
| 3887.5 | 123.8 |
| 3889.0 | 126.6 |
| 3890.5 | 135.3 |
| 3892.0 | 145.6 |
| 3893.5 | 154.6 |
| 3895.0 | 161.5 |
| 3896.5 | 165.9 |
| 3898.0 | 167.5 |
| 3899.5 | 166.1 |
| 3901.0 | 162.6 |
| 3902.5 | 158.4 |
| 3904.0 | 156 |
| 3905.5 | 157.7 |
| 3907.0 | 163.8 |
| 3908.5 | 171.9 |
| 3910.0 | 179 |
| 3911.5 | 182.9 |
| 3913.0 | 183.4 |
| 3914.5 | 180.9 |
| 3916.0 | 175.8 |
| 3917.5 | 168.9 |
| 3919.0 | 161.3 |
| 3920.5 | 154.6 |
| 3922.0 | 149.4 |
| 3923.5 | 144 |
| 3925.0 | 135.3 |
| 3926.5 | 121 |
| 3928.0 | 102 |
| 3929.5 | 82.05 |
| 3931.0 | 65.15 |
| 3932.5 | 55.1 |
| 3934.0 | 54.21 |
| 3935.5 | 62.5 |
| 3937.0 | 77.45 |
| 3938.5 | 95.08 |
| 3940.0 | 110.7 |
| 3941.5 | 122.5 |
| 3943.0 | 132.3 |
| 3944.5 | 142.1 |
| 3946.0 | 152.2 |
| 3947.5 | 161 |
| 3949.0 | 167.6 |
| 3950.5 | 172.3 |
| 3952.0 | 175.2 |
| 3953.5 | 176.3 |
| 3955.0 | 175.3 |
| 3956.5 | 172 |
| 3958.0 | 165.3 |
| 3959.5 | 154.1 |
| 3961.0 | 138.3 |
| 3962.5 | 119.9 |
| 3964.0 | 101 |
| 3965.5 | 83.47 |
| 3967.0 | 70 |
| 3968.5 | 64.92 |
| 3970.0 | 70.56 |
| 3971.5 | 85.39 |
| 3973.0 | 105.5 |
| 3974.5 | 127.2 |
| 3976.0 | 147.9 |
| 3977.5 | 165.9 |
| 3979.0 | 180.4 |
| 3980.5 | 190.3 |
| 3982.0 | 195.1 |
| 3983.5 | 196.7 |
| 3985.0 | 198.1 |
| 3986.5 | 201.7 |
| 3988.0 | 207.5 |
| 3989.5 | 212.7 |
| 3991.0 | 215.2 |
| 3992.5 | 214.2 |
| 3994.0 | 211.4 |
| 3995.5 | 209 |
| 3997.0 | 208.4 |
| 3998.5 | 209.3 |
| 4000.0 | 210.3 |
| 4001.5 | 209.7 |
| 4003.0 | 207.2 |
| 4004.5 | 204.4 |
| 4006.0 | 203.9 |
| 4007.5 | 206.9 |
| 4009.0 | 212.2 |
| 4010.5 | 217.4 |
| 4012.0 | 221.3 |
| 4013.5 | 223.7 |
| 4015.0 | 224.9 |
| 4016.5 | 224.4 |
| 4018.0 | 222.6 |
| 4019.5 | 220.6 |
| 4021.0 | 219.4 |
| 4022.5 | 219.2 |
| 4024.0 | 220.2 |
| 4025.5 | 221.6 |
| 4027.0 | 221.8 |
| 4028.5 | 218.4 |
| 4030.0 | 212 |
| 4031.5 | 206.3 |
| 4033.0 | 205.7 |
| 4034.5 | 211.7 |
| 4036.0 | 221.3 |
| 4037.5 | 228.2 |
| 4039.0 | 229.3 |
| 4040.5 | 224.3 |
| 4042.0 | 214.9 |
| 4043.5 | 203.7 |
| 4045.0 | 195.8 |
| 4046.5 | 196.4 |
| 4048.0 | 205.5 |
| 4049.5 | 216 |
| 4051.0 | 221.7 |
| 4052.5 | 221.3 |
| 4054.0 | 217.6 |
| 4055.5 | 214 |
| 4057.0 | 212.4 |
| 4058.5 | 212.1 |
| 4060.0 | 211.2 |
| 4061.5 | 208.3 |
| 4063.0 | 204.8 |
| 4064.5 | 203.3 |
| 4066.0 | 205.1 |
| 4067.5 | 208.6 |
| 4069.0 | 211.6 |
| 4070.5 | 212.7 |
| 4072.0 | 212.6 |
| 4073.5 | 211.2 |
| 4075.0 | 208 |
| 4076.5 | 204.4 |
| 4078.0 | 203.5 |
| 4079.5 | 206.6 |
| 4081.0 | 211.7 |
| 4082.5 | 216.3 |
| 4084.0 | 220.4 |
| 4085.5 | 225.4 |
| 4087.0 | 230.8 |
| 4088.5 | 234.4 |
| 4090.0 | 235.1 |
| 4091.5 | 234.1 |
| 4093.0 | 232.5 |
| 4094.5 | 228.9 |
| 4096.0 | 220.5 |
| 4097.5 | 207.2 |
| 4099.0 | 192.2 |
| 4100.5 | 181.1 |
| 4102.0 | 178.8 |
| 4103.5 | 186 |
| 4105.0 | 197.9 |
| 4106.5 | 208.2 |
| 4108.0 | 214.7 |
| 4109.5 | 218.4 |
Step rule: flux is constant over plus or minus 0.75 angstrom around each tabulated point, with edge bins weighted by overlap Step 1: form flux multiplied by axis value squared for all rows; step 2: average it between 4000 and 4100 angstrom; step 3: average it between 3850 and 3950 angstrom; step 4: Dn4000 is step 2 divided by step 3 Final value 1.61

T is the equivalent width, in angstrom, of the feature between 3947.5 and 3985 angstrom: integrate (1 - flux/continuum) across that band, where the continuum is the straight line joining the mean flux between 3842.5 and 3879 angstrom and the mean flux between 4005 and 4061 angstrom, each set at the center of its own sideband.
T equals 9.5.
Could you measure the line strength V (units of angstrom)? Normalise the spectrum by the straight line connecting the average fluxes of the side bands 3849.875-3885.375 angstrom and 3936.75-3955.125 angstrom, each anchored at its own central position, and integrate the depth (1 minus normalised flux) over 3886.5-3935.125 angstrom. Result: 1.51 angstrom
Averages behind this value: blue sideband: 153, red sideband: 144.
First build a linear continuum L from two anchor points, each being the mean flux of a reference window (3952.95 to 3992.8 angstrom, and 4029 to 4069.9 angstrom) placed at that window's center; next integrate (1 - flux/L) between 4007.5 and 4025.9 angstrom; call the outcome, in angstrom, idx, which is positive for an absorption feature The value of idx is -3.3 angstrom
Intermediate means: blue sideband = 152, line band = 220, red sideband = 212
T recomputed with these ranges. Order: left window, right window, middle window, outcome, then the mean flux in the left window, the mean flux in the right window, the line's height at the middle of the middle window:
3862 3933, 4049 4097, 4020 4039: -1.73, 149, 216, 199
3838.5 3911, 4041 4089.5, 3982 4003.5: -2.09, 152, 212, 189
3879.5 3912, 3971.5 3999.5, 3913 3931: 2.34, 154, 186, 163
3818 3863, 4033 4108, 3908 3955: 7.12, 128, 212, 161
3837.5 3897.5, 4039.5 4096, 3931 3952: 6.93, 148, 215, 173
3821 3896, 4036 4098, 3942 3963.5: 2.00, 137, 215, 172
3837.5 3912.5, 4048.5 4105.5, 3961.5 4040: 0.53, 152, 212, 189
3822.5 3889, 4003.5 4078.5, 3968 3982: 4.16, 136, 214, 186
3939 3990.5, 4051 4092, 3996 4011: -3.17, 148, 215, 172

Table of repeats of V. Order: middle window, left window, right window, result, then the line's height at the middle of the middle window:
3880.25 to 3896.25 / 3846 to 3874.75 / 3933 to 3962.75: 0.8 angstrom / 149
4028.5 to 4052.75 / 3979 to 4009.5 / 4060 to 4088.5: -0.5 angstrom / 209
